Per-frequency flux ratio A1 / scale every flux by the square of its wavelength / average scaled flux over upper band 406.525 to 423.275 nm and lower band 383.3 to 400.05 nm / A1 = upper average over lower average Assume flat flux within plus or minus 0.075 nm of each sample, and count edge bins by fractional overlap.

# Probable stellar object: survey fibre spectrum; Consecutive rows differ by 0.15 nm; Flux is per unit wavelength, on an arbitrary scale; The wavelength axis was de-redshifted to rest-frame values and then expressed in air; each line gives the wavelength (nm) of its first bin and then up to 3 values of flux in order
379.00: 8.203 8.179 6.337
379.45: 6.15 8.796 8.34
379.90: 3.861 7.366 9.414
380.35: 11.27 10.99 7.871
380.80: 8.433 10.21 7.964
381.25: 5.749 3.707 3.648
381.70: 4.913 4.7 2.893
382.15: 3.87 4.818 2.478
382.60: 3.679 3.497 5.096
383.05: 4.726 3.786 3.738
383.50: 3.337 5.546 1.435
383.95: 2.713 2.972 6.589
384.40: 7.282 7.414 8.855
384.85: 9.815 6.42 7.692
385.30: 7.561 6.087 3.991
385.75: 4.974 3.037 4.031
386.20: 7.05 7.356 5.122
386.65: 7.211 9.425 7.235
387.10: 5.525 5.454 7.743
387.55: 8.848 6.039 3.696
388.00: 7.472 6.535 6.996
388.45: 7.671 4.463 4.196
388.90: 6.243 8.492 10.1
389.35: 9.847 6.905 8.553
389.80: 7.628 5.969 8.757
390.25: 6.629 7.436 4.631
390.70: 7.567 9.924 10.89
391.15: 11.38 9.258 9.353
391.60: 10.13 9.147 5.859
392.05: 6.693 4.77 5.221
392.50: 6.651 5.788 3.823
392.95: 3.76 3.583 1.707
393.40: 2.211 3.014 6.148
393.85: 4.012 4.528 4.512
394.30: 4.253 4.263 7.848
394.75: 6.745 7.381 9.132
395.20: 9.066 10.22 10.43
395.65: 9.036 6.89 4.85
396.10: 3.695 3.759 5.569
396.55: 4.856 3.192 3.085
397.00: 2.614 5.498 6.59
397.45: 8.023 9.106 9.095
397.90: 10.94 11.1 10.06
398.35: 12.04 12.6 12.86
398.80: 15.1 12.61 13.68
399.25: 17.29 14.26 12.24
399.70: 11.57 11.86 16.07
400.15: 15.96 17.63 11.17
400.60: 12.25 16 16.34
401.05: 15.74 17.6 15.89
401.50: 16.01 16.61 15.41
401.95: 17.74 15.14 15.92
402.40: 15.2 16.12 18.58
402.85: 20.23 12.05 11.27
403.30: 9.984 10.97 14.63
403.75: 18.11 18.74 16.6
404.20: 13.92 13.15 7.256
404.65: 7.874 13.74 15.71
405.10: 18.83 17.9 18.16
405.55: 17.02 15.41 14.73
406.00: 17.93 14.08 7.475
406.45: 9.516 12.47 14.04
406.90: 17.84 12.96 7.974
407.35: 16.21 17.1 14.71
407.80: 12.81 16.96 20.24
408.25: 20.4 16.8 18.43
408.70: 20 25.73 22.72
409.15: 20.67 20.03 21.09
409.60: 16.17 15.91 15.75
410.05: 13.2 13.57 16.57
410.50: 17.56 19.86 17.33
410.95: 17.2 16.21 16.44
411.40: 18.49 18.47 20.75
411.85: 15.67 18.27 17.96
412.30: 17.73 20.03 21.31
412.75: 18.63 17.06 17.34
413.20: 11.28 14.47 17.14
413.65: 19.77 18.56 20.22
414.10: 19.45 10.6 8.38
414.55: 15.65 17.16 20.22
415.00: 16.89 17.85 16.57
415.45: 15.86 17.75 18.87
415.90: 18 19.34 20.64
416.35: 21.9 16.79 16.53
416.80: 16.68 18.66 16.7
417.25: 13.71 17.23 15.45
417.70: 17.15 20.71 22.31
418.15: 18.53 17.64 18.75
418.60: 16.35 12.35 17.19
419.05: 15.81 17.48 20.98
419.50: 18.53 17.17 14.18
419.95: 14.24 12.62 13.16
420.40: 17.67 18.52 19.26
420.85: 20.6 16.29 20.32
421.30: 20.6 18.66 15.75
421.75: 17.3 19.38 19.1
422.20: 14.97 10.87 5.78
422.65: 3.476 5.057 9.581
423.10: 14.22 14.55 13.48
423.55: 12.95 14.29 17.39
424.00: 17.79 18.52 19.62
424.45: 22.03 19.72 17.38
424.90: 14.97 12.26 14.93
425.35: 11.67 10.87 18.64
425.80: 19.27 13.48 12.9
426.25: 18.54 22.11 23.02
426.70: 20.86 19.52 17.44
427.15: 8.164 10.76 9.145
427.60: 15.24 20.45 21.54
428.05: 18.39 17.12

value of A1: 2.59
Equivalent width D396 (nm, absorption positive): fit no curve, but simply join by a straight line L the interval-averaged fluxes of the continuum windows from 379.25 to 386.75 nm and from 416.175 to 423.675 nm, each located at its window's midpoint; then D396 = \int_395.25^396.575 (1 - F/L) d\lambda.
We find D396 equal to 0.38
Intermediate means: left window 5.91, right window 16.1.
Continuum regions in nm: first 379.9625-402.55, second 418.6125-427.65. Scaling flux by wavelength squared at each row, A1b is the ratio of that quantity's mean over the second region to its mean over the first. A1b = 2.3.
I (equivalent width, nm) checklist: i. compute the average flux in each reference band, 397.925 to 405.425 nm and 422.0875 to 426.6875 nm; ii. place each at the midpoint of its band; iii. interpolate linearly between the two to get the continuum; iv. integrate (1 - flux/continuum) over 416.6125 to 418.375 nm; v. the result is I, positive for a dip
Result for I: -0.337 nm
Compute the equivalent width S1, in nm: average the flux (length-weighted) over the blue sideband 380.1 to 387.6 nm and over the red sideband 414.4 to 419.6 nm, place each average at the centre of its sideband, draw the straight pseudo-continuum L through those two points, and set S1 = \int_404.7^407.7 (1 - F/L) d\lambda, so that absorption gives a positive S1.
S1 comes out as -0.189 nm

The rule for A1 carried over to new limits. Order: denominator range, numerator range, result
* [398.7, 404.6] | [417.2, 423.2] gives 1.18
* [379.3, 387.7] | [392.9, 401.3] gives 1.62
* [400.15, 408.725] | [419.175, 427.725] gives 1.14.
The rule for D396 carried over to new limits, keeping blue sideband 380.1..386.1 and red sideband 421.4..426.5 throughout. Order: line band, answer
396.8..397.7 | 0.299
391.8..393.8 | 0.832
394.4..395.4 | 0.069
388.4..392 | -0.301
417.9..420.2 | -0.498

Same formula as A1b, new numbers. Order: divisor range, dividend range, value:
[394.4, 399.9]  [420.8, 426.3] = 1.95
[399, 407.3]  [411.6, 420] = 1.27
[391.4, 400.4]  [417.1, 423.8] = 2.19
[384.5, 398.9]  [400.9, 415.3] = 2.53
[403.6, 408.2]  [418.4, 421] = 1.22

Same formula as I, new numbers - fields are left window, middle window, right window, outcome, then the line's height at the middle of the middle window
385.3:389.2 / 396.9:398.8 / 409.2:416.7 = 0.27 nm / 10.9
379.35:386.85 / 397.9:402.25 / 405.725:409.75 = -0.37 nm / 13.2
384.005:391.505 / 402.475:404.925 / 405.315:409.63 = 0.12 nm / 14.7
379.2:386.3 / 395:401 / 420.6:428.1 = -0.37 nm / 9.53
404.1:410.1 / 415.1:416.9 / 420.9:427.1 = -0.25 nm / 15.8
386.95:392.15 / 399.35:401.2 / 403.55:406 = -0.21 nm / 12.9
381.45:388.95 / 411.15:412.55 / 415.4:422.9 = -0.39 nm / 14.2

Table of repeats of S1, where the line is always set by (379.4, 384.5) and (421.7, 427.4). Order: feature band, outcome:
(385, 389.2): 0.263 nm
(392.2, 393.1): 0.350 nm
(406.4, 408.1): -0.439 nm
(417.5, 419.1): -0.441 nm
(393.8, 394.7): 0.367 nm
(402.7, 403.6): -0.274 nm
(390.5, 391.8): -0.257 nm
